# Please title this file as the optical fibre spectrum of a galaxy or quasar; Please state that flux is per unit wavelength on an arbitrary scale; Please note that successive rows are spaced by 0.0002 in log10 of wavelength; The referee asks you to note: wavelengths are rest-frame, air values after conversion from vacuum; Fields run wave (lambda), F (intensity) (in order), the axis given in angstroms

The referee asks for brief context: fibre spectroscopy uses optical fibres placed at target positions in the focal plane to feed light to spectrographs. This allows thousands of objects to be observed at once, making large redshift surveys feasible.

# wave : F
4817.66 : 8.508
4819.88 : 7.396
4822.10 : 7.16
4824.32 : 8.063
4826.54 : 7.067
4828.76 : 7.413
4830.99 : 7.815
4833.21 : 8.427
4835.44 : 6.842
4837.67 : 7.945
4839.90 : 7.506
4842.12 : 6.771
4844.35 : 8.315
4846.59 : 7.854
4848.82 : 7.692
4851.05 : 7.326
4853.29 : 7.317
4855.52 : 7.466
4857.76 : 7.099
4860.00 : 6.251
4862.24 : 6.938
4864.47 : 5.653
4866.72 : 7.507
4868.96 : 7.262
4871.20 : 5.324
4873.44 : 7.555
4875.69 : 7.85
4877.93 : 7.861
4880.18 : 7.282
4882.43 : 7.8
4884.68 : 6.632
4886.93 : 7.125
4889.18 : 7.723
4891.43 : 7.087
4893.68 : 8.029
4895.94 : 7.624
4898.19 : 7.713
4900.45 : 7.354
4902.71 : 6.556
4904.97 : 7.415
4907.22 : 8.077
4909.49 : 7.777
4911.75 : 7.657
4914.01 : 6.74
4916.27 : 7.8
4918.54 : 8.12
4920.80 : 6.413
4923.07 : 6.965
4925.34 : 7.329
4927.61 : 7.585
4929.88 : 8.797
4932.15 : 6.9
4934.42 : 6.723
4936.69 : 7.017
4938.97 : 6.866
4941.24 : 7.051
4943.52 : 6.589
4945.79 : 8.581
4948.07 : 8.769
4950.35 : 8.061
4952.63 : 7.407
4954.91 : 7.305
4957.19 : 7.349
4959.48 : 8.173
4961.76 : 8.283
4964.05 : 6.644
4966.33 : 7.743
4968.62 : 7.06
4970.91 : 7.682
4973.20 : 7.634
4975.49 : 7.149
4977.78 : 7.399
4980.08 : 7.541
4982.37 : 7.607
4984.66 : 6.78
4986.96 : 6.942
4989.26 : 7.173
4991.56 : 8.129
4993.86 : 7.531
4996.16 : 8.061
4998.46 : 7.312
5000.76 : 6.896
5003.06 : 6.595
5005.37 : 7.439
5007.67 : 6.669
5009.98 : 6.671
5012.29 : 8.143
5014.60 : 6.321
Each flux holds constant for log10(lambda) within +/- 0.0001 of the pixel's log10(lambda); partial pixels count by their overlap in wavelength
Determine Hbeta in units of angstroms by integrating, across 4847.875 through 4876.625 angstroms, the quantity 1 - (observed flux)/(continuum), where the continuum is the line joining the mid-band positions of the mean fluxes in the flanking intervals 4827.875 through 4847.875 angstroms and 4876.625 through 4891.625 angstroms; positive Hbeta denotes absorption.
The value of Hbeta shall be 1.9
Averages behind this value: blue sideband 7.66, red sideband 7.38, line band 7.01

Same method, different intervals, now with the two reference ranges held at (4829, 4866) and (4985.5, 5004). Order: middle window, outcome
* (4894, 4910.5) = -0.4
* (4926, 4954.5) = -0.7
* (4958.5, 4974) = -0.6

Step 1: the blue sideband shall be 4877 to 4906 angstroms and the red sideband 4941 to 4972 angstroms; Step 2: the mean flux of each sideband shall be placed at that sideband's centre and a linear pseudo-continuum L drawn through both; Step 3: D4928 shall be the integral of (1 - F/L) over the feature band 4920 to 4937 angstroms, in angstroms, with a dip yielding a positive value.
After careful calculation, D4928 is 0.7 angstroms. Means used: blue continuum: 7.39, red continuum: 7.64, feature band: 7.24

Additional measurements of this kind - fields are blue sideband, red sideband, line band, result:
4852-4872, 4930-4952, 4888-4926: -1.4 angstroms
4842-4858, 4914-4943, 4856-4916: 1.4 angstroms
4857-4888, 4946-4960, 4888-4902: -0.6 angstroms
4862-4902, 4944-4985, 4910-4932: -0.2 angstroms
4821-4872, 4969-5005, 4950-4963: -0.7 angstroms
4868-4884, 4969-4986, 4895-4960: -1.3 angstroms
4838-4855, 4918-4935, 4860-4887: 1.6 angstroms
